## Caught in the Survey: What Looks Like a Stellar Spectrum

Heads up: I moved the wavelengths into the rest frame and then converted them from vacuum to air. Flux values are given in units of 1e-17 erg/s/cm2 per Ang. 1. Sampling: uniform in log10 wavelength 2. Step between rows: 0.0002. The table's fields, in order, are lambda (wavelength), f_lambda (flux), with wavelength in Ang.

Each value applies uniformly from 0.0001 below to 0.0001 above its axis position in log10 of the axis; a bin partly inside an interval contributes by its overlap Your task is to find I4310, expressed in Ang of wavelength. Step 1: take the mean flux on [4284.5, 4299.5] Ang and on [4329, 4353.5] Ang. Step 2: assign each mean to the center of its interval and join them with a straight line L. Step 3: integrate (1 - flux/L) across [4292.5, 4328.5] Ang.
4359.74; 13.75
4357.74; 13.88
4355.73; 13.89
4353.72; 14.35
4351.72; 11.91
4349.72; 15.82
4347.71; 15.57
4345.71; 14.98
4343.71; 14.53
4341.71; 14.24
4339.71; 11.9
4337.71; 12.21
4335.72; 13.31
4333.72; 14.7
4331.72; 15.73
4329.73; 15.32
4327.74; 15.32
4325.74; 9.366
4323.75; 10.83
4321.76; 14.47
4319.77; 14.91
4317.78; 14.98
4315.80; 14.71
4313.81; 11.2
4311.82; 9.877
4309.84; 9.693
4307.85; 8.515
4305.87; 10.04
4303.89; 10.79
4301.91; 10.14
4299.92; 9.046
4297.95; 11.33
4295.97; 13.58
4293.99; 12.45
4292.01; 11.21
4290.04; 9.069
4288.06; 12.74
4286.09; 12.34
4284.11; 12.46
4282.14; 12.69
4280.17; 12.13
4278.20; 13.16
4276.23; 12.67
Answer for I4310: 2.7 Ang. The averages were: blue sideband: 11.7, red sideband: 14.2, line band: 11.7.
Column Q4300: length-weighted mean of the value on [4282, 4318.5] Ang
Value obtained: 11.4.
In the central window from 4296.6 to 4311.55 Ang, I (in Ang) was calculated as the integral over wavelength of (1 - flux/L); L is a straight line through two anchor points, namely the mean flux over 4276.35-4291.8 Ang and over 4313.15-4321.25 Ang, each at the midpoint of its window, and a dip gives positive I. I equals 3.7 Ang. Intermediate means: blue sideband 12.1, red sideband 14.1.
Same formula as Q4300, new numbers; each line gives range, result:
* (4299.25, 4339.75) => 12.3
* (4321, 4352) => 13.8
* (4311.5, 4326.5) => 12.7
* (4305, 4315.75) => 10.3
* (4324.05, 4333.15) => 13.7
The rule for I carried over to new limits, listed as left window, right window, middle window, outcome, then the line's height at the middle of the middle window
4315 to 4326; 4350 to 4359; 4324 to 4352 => -0.6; 13.6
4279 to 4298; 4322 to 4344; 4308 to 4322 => 0.4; 12.9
